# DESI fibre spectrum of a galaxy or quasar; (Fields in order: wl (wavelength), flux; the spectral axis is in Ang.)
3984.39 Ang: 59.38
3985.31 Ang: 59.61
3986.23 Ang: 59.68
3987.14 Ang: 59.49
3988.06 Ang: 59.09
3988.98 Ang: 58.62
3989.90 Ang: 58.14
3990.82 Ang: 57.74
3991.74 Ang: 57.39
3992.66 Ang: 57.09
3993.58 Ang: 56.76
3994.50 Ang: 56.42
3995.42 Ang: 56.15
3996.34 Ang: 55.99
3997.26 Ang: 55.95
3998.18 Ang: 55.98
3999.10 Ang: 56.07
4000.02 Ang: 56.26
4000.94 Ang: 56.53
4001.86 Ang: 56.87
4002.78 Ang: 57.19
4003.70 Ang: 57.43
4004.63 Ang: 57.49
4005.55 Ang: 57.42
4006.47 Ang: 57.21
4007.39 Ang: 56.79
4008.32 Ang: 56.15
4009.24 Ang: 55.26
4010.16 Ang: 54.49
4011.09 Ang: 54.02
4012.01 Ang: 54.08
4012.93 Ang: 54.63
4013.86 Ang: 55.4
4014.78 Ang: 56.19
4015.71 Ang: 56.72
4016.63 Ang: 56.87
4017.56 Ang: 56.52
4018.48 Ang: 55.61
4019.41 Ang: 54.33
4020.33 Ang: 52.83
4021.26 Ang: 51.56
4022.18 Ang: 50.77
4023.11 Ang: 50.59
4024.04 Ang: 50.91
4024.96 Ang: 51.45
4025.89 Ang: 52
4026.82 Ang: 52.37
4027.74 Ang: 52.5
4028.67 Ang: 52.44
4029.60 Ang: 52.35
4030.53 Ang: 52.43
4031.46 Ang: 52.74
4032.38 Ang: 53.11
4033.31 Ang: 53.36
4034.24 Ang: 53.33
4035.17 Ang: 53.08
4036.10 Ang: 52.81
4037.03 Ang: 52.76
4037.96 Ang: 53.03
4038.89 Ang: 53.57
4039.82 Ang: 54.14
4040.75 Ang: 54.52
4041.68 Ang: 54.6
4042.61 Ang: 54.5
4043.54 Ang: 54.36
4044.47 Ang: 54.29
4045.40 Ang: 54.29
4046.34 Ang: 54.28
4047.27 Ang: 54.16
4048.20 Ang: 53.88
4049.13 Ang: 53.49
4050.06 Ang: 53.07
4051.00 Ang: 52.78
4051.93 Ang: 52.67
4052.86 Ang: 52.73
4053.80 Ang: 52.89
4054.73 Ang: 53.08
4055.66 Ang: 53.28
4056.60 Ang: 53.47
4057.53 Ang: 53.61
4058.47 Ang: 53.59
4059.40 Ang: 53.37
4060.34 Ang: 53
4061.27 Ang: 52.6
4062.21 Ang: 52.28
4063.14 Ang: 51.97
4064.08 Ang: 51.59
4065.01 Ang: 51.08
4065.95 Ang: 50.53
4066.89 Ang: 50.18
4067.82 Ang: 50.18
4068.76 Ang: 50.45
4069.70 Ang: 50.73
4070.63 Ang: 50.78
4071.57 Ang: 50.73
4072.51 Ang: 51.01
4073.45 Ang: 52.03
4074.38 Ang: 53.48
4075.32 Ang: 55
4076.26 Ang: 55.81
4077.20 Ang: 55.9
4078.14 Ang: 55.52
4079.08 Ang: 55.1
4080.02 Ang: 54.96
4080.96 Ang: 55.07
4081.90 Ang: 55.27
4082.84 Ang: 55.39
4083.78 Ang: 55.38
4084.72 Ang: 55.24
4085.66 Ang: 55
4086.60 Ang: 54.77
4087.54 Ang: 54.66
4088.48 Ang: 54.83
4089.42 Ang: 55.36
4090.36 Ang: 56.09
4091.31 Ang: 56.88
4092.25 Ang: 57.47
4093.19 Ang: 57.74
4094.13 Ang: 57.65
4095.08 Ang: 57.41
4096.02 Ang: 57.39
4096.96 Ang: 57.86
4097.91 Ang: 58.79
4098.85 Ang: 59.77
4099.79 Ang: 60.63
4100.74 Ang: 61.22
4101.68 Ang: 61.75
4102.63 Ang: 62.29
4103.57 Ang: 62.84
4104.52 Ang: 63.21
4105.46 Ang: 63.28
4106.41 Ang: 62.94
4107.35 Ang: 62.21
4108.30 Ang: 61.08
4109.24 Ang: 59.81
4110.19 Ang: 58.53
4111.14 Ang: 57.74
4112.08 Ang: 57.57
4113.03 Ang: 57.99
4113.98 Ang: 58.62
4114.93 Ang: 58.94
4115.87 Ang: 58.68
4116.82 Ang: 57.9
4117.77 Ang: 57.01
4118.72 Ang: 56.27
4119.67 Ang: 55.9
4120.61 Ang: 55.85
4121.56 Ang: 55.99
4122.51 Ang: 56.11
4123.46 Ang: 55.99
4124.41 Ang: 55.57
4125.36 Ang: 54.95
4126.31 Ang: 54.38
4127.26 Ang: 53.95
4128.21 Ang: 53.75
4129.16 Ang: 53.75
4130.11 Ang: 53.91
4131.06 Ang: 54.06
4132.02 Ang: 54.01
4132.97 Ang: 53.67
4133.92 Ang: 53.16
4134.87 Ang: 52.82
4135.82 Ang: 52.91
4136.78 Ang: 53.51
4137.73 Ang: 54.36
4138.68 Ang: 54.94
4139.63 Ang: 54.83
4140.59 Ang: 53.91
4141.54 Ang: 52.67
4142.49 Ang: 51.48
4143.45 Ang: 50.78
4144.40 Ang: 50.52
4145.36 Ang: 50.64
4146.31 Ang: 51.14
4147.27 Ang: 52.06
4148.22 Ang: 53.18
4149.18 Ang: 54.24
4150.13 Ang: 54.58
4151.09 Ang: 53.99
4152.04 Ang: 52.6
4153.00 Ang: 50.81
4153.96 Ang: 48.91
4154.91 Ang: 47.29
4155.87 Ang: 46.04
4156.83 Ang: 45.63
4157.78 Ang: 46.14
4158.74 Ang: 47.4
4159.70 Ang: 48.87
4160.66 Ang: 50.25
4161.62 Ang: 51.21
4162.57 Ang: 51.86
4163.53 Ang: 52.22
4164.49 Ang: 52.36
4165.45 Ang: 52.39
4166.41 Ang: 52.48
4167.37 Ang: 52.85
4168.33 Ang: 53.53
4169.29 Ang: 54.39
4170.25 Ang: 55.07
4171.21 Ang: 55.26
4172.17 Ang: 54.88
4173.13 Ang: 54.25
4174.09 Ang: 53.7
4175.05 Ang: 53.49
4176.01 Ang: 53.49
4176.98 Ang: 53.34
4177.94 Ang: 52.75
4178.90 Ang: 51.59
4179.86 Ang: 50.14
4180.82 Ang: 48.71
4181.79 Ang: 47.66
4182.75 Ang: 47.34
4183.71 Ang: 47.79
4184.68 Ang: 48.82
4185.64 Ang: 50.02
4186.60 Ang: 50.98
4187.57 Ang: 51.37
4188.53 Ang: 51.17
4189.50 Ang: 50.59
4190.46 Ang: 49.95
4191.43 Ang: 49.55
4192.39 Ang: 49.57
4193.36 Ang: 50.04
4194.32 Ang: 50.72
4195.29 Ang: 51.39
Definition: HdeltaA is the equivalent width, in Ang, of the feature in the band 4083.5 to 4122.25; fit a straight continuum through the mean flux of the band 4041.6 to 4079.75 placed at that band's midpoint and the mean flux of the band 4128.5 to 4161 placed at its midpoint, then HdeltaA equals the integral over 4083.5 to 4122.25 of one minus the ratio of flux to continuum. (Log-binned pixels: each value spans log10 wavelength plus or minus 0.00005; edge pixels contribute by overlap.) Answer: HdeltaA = -4.4 Ang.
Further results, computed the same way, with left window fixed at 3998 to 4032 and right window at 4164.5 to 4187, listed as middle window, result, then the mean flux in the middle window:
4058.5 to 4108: -2.1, 55.7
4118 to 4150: -0.7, 53.8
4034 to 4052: 0.1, 53.7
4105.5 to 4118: -1.5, 59.3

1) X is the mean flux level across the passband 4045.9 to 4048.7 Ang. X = 54.2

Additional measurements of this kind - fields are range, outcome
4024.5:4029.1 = 52.2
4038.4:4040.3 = 53.9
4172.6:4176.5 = 53.7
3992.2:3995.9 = 56.6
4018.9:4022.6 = 52.5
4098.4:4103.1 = 61.1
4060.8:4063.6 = 52.4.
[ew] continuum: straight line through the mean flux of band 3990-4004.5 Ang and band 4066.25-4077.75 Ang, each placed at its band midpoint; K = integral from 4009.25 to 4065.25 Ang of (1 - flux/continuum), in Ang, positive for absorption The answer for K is 0.9 Ang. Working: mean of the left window 56.7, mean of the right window 52.2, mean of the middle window 53.4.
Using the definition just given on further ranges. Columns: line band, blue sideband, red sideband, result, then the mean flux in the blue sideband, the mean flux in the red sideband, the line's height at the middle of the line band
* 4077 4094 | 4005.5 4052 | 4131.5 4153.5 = -0.72 Ang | 53.8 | 52.9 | 53.4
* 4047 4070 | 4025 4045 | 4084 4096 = 0.86 Ang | 53.2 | 56.1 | 54.5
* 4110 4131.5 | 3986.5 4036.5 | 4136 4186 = -1.50 Ang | 55.1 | 51.6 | 52.5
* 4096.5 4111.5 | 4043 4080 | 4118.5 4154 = -2.13 Ang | 52.9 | 53.6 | 53.3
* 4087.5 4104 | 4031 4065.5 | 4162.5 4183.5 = -1.72 Ang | 53.3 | 52.4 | 52.9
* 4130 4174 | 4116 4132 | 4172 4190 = 0.92 Ang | 55.3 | 51.1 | 53.3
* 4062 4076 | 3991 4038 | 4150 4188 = 0.50 Ang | 54.7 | 51.1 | 53.4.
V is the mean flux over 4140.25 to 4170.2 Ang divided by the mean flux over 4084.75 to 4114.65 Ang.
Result 0.9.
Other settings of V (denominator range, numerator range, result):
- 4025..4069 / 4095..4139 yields 1.08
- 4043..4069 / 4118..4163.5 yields 1.00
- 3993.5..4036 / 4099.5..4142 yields 1.04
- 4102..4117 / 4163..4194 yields 0.86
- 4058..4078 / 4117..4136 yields 1.05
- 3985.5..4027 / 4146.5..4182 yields 0.93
